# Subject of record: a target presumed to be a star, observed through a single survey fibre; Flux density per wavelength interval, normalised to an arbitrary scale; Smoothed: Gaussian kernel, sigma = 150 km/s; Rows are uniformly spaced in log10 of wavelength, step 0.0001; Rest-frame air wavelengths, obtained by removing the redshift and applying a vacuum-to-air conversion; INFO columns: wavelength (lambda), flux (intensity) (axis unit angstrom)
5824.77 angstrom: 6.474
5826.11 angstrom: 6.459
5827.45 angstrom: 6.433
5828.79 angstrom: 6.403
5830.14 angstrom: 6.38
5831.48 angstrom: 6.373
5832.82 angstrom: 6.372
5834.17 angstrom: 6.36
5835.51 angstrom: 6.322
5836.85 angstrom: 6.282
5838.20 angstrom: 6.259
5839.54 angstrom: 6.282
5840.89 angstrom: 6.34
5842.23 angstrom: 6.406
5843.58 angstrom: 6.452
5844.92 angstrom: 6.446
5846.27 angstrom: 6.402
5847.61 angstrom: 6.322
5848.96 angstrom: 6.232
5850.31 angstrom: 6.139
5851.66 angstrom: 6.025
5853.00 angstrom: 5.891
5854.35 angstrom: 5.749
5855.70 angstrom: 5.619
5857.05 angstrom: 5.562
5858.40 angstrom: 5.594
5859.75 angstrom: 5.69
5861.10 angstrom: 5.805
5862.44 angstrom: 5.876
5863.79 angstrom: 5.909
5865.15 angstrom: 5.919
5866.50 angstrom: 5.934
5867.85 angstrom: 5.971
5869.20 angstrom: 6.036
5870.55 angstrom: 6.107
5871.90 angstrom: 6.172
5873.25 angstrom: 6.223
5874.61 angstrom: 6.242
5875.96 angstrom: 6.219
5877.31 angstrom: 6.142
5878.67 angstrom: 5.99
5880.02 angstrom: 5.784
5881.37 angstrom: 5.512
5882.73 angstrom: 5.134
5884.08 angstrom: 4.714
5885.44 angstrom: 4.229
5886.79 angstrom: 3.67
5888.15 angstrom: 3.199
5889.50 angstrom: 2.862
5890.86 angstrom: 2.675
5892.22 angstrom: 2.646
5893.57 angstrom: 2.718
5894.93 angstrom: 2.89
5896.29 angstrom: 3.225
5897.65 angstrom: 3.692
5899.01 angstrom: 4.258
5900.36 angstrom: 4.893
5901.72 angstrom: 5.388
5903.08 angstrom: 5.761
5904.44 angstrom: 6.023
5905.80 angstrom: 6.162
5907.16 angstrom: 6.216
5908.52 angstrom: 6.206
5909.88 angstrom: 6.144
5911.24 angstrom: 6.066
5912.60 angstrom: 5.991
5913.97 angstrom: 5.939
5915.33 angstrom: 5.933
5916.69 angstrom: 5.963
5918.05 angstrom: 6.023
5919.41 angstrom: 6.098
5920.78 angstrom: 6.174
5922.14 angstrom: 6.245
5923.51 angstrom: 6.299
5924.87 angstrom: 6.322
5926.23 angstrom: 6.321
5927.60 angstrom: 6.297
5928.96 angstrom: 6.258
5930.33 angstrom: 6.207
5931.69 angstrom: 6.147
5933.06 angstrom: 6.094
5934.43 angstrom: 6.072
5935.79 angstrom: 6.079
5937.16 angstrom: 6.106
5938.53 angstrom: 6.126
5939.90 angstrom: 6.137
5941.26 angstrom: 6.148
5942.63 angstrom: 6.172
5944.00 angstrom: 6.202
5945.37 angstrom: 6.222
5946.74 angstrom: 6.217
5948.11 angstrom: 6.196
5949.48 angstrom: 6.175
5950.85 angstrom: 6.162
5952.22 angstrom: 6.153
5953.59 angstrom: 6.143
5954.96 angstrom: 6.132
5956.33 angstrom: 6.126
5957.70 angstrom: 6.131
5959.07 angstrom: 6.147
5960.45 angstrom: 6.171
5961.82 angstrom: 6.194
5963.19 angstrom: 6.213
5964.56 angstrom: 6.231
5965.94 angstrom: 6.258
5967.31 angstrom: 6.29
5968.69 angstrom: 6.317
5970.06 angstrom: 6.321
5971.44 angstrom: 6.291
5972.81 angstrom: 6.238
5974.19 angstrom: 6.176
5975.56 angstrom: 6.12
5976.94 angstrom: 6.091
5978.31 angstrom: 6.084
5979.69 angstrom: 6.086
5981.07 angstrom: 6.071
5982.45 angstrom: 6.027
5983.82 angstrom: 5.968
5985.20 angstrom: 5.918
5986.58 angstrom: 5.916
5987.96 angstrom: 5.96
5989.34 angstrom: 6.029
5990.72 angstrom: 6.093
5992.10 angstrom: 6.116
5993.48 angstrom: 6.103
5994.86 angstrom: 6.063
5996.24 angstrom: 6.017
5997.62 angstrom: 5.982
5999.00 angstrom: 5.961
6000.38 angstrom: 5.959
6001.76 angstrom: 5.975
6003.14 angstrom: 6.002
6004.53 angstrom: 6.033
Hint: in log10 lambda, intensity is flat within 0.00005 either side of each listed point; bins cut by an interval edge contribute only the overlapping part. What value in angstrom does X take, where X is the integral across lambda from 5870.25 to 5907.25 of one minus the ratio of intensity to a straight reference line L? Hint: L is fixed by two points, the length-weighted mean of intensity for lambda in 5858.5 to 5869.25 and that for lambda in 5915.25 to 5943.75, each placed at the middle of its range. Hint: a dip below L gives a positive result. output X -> 7.42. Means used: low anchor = 5.87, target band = 4.78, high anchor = 6.16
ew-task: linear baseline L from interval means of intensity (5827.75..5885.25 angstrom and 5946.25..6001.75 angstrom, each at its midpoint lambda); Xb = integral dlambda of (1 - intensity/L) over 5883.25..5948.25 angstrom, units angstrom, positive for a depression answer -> 7.2 angstrom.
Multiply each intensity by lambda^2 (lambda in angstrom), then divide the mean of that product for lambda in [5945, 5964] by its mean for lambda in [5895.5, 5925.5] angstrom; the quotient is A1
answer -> 1.1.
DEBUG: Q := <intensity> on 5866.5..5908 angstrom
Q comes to 4.91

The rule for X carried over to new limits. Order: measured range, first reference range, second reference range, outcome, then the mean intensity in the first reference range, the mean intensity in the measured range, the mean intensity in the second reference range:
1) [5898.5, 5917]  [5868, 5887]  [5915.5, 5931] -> 0.67 angstrom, 5.64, 5.79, 6.19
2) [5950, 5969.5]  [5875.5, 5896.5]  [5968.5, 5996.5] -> -1.86 angstrom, 4.23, 6.19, 6.09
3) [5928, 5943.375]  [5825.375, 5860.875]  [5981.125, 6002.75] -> -0.18 angstrom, 6.18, 6.14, 6.01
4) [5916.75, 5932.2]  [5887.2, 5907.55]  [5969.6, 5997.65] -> -4.76 angstrom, 4.14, 6.21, 6.08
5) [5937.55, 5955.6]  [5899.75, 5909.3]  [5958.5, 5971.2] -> -0.17 angstrom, 5.82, 6.17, 6.24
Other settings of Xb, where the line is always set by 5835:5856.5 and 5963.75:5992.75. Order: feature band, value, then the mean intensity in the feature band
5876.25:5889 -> 2.55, 4.94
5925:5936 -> -0.09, 6.2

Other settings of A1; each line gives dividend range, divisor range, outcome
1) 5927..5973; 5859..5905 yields 1.27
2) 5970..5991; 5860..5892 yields 1.19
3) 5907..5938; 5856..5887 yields 1.10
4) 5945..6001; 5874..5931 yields 1.19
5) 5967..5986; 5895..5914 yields 1.18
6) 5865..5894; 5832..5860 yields 0.82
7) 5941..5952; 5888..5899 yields 2.06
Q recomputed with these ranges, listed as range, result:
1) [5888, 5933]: 5.29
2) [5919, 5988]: 6.16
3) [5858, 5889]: 5.55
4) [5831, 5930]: 5.61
